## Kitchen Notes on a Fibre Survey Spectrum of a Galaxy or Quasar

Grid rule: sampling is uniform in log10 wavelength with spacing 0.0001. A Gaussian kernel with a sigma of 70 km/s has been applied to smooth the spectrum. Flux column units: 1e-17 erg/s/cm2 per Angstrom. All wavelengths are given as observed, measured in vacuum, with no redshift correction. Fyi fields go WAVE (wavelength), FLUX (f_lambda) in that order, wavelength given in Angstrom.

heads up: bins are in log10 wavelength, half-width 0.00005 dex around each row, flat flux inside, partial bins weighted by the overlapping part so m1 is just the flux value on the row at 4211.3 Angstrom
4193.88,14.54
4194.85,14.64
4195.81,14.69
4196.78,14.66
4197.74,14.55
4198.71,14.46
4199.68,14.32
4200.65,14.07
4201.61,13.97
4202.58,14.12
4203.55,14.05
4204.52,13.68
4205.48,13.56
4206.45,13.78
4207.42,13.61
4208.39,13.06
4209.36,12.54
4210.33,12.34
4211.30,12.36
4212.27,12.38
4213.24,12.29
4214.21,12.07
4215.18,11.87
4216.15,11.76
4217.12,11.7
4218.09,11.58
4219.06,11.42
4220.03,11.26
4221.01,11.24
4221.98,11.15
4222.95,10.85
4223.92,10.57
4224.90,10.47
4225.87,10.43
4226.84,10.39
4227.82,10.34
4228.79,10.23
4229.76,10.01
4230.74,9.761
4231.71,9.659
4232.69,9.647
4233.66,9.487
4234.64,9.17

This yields 12.36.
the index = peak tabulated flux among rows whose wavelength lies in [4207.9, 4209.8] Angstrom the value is 13.06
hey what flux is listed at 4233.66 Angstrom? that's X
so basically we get 9.487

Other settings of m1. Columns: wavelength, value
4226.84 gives 10.39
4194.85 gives 14.64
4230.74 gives 9.761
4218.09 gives 11.58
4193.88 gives 14.54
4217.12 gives 11.7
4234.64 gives 9.17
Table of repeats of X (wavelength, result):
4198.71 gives 14.46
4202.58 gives 14.12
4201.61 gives 13.97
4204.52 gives 13.68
